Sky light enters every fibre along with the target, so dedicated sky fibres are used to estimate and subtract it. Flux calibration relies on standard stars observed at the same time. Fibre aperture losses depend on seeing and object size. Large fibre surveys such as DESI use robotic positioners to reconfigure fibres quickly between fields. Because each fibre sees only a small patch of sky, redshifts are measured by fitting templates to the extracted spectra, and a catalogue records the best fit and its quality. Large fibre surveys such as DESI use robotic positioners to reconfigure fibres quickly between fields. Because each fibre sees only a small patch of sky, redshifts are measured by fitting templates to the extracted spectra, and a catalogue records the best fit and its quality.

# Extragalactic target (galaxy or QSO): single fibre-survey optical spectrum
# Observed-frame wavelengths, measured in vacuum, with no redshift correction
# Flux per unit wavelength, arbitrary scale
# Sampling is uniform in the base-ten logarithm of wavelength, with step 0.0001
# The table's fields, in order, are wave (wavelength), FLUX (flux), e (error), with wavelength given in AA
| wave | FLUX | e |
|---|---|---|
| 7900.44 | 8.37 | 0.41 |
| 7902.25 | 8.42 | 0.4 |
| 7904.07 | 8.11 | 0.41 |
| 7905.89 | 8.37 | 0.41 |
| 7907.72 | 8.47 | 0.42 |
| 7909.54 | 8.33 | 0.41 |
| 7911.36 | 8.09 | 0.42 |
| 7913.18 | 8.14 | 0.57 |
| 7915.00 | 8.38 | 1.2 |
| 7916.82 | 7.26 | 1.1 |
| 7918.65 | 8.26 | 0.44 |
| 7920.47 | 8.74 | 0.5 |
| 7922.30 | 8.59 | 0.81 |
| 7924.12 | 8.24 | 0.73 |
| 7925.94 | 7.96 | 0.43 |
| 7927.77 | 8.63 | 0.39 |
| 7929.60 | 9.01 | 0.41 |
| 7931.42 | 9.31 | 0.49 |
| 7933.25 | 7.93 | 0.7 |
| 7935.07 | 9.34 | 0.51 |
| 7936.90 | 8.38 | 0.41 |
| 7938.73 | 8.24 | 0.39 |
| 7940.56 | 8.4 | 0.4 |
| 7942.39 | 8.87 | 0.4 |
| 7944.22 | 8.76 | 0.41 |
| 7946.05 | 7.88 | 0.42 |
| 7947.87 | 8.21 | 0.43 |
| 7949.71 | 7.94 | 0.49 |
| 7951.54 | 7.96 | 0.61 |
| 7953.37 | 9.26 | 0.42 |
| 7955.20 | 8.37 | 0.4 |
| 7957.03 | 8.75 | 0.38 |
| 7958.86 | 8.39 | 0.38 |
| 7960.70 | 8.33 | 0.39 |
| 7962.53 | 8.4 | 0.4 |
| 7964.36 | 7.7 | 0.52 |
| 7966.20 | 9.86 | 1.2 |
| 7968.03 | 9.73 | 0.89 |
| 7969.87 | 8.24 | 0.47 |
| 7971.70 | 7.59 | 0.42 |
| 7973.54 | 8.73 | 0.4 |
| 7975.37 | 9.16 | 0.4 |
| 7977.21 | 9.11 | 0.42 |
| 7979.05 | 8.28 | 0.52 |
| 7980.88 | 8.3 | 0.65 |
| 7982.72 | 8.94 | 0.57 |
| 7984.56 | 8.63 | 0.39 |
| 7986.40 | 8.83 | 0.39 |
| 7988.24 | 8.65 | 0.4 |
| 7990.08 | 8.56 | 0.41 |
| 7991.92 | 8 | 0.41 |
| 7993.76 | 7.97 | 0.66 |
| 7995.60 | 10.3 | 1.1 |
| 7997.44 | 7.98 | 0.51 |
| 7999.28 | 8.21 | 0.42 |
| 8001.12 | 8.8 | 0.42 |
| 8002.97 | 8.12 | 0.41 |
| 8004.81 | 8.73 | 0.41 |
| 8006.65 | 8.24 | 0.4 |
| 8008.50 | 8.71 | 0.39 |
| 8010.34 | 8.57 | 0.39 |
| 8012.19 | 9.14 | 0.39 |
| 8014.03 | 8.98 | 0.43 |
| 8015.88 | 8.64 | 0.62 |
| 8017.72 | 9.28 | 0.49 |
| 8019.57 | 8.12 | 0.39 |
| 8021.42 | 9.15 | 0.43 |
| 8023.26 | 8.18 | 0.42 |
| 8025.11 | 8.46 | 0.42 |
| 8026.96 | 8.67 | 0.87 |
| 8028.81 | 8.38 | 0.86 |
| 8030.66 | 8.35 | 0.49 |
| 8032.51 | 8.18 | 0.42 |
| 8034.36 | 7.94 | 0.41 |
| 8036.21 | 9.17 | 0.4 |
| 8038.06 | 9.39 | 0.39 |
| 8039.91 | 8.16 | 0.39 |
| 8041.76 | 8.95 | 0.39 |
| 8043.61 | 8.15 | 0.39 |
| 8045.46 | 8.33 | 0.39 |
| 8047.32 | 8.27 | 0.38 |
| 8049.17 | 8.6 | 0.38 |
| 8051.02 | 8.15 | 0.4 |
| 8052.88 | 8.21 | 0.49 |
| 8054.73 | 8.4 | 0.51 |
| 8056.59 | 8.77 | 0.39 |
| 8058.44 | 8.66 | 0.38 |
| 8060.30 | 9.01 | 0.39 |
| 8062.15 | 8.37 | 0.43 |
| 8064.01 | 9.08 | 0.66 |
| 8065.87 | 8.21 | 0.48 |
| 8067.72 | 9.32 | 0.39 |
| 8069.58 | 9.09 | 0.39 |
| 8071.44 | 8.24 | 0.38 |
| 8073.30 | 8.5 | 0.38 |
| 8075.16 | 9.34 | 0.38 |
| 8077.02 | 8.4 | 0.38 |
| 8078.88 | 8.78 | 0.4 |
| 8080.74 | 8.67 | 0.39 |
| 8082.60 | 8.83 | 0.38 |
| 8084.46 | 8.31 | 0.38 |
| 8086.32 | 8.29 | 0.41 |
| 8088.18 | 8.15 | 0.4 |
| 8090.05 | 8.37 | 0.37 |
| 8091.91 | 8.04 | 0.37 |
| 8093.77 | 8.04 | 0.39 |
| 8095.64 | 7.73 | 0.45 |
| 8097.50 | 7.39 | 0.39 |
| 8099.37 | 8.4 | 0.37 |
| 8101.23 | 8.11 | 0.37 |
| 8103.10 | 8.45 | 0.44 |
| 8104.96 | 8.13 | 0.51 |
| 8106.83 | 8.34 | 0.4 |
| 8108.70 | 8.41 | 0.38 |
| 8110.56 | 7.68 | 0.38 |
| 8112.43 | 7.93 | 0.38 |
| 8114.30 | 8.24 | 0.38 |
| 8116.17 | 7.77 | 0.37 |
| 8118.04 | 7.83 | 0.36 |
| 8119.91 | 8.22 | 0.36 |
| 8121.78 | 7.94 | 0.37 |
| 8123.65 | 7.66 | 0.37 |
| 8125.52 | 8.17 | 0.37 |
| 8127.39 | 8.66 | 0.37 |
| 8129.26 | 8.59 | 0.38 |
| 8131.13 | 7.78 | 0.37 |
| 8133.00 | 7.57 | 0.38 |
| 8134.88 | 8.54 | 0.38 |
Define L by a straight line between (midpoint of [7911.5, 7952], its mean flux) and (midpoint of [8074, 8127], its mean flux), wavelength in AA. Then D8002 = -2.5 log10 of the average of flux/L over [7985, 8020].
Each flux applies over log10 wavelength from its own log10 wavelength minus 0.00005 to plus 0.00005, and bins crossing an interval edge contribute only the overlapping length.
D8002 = -0.04 mag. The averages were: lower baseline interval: 8.38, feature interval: 8.63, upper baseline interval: 8.21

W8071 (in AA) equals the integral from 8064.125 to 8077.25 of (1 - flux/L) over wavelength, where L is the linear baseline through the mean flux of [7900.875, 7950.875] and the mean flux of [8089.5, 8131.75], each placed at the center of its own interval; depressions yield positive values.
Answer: -1.0 AA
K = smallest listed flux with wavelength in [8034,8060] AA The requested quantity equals 7.94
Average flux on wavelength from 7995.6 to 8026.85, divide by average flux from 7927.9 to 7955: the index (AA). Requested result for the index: 1.0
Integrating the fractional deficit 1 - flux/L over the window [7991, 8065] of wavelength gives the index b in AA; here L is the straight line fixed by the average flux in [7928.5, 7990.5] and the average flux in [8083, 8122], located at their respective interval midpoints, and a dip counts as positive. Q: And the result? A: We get -1.9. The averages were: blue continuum 8.59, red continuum 8.1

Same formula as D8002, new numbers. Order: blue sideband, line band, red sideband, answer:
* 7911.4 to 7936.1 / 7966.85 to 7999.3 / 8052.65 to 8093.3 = -0.019 mag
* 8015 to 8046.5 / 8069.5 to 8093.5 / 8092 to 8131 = -0.032 mag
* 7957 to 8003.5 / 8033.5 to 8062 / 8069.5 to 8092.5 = 0.001 mag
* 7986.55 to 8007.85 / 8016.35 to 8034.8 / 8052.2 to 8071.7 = 0.013 mag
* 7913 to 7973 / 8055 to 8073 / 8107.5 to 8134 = -0.071 mag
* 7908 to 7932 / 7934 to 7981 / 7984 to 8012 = -0.011 mag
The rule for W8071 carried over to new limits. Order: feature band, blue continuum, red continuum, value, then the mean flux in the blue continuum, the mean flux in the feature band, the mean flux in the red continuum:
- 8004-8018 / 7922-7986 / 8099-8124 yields -0.6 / 8.56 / 8.77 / 8.08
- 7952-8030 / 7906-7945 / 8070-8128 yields -2.5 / 8.44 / 8.62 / 8.23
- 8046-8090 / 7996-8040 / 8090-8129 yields -1.5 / 8.59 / 8.59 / 8.07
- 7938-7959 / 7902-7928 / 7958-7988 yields 0.1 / 8.25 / 8.42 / 8.64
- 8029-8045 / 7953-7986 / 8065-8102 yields 0.0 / 8.65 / 8.53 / 8.41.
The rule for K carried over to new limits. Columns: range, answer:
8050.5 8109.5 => 7.39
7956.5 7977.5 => 7.59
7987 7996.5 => 7.97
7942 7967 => 7.7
